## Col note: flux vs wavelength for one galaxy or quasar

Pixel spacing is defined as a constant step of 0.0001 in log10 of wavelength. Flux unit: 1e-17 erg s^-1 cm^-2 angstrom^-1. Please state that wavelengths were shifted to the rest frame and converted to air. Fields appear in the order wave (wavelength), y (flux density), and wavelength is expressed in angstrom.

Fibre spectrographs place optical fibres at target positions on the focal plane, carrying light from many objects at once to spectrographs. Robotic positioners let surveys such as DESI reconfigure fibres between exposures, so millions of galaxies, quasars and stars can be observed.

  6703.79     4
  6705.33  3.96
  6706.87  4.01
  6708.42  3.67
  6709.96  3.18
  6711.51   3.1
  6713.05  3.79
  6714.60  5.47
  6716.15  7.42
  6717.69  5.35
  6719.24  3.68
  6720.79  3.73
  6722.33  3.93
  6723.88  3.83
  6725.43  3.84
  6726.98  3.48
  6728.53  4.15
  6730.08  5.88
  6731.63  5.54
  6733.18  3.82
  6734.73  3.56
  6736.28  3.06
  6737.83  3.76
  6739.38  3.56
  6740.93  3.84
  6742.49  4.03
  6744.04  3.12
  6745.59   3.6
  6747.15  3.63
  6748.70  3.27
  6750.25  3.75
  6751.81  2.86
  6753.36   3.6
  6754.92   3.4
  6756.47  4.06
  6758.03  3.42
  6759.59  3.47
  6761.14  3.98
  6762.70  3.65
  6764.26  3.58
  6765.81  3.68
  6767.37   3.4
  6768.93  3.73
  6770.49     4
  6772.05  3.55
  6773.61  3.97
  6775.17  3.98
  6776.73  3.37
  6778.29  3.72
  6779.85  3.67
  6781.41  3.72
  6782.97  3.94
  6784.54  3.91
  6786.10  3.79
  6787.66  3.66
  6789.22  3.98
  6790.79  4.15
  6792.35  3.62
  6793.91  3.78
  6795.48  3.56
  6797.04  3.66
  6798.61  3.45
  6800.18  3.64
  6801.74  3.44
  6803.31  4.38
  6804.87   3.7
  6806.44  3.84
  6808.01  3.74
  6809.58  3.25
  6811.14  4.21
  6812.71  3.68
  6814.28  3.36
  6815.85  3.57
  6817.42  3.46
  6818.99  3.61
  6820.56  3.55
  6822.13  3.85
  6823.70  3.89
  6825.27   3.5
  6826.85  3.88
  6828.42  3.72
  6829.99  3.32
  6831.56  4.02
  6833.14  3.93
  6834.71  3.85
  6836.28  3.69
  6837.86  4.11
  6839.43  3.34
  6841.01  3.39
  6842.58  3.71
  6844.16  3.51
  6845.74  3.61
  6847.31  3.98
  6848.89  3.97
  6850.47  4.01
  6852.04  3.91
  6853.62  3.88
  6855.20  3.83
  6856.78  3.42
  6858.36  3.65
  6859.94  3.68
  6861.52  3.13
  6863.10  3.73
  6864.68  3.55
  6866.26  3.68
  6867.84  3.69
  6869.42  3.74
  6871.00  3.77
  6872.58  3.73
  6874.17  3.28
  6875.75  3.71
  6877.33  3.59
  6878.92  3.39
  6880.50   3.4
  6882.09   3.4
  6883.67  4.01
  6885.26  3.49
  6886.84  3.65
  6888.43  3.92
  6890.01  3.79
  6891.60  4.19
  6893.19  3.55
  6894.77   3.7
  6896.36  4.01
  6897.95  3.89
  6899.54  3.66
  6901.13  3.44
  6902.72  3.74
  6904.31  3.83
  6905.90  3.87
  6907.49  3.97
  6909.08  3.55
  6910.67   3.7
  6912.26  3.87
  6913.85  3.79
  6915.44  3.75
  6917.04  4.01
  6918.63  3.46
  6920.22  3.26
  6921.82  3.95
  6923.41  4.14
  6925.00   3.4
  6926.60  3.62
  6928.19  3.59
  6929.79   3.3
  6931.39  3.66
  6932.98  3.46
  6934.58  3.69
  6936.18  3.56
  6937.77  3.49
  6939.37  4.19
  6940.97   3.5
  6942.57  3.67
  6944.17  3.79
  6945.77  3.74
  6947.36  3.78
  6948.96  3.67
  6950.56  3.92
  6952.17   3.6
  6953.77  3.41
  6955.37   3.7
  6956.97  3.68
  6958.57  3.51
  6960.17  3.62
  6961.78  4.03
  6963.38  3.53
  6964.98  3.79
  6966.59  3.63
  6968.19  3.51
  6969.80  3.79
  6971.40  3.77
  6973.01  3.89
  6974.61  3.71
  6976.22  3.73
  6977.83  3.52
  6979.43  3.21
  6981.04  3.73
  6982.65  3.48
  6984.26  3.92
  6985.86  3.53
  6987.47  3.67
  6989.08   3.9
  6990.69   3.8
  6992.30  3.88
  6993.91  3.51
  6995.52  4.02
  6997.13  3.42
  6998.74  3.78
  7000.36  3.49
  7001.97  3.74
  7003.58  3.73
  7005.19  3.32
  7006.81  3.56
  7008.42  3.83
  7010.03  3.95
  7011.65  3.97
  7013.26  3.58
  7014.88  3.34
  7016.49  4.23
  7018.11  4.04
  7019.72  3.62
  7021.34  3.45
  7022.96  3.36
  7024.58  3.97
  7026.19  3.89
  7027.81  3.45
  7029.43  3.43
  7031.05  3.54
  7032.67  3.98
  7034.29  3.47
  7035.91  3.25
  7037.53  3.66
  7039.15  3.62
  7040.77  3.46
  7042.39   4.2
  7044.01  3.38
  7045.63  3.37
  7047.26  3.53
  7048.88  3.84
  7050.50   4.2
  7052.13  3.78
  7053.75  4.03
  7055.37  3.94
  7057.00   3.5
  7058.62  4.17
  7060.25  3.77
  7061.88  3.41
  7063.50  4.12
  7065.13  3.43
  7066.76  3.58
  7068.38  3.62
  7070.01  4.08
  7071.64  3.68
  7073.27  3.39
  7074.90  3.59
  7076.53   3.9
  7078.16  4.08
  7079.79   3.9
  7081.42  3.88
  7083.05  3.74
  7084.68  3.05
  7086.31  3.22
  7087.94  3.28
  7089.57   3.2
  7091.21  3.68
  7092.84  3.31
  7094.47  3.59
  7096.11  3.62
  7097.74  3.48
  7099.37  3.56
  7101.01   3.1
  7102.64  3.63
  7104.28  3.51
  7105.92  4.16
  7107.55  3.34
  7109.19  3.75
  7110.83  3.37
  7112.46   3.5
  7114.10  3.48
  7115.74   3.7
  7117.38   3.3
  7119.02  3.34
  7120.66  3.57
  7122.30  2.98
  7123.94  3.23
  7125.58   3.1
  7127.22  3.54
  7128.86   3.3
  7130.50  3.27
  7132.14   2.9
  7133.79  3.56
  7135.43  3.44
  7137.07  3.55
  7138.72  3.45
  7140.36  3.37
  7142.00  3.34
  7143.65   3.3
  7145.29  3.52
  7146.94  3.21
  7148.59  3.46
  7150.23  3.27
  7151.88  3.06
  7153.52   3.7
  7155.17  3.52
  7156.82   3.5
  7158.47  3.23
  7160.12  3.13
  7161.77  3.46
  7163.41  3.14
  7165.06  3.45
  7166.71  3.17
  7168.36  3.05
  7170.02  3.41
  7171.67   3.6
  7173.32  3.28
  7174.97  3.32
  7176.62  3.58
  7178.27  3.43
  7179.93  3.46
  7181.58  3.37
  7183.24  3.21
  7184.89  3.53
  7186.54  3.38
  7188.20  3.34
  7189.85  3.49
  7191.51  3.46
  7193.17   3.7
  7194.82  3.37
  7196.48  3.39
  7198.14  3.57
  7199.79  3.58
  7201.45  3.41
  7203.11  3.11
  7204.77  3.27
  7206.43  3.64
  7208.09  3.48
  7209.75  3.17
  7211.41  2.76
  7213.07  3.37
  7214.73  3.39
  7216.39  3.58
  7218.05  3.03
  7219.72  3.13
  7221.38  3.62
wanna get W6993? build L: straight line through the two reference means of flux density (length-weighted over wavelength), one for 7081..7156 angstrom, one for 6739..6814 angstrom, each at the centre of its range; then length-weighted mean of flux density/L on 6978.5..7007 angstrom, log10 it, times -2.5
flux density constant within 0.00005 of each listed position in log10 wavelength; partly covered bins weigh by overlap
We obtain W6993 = -0.04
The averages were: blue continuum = 3.69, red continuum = 3.42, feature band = 3.65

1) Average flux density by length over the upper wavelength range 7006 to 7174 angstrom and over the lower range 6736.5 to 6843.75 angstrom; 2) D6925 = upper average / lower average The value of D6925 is 0.96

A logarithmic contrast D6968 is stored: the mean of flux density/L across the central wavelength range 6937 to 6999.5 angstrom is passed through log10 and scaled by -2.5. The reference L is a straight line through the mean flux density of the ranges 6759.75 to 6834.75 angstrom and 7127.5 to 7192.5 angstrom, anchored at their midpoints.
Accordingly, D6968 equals -0.041 mag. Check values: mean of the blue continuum 3.72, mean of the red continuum 3.37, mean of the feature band 3.69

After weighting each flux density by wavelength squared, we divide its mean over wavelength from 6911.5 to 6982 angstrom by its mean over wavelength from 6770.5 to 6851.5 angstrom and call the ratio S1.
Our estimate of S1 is 1.02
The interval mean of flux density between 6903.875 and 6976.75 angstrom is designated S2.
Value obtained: 3.7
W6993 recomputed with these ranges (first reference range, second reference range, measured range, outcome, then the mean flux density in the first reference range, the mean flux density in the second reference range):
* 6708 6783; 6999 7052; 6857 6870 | 0.06 mag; 3.87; 3.67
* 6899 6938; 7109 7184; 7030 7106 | -0.05 mag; 3.67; 3.36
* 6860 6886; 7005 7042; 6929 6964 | -0.01 mag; 3.58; 3.66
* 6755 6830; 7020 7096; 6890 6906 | -0.03 mag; 3.71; 3.65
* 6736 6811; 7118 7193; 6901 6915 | -0.06 mag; 3.67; 3.36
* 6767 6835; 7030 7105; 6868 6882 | 0.04 mag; 3.73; 3.64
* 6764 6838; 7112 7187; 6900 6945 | -0.03 mag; 3.73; 3.36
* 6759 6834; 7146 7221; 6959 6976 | -0.05 mag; 3.72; 3.36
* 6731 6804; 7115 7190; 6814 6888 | -0.01 mag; 3.7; 3.36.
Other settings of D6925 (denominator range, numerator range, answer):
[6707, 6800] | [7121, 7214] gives 0.87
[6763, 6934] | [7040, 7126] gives 0.97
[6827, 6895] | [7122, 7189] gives 0.91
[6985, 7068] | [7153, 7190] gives 0.91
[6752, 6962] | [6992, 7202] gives 0.96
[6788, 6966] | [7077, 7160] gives 0.93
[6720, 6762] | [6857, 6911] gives 0.97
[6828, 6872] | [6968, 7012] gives 1.00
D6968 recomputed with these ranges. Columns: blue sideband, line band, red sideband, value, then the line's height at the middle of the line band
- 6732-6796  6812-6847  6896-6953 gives 0.01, 3.69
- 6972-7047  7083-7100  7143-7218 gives 0.03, 3.52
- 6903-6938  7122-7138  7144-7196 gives 0.04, 3.43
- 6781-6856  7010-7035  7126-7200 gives -0.05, 3.53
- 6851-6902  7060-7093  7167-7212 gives -0.04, 3.49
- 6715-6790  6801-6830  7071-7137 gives 0.03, 3.81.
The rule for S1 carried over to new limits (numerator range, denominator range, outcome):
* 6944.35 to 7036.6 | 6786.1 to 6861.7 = 1.04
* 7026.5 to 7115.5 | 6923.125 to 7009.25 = 1.02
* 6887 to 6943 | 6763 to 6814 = 1.03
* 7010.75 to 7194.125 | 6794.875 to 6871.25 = 1.03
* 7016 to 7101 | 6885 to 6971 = 1.02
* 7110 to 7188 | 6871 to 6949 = 0.98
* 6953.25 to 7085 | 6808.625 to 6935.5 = 1.05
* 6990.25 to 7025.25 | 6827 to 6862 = 1.04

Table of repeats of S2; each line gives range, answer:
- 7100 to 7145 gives 3.41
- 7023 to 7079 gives 3.71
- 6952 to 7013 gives 3.68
